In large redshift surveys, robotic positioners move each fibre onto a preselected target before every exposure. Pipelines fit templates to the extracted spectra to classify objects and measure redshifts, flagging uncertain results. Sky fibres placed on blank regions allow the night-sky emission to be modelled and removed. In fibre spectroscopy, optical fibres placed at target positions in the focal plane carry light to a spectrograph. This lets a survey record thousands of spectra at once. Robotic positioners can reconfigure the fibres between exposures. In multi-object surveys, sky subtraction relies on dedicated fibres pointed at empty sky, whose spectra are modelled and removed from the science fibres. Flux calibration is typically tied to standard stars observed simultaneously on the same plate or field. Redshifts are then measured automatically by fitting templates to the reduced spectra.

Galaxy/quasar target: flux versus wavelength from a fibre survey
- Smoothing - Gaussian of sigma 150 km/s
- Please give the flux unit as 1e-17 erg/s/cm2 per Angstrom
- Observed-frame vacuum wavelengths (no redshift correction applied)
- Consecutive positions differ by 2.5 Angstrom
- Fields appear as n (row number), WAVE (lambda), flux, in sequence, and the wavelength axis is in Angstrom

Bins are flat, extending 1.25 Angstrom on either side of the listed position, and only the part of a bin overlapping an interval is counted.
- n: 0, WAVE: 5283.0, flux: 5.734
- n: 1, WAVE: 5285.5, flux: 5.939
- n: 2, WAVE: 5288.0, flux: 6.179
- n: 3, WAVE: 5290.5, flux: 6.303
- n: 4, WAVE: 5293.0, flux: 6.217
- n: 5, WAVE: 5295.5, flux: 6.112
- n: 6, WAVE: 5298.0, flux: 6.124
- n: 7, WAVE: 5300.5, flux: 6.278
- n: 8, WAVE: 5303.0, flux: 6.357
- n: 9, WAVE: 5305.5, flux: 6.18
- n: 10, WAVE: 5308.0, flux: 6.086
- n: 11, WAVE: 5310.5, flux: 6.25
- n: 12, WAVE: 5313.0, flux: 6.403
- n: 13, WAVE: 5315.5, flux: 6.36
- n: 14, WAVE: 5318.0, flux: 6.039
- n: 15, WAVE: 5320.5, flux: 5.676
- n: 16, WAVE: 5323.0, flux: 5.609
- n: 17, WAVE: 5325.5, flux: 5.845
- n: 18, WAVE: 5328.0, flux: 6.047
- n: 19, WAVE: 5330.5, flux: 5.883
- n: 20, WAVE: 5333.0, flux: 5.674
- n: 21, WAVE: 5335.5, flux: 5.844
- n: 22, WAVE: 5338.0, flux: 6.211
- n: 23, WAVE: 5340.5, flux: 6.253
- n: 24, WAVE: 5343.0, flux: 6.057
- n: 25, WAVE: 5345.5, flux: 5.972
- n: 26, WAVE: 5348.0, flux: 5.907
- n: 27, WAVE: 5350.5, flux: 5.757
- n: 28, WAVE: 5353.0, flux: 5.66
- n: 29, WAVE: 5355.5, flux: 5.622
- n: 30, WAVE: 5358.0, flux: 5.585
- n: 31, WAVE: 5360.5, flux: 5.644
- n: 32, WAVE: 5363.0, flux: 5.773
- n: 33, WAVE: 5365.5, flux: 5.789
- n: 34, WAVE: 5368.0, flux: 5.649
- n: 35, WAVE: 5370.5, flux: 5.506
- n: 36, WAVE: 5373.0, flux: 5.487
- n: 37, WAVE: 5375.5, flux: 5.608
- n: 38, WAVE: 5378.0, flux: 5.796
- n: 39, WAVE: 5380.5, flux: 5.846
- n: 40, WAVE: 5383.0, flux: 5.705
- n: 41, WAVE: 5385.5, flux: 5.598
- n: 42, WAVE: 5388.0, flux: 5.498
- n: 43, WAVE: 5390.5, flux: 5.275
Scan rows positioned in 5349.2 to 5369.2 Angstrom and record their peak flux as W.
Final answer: 5.789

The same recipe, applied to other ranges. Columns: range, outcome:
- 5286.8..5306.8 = 6.357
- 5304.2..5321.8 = 6.403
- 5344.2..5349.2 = 5.972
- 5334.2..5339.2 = 6.211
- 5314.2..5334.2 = 6.36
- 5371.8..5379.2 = 5.796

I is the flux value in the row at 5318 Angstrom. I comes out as 6.039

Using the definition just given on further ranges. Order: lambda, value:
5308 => 6.086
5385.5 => 5.598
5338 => 6.211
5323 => 5.609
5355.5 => 5.622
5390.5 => 5.275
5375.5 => 5.608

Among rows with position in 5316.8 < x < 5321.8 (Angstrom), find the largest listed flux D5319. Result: 6.039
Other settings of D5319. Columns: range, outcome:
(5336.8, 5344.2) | 6.253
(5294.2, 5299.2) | 6.124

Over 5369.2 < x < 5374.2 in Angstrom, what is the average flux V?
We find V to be 5.5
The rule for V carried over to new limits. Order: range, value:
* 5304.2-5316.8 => 6.26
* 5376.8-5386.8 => 5.73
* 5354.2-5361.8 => 5.62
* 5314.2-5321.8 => 6.02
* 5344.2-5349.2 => 5.94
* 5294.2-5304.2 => 6.22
